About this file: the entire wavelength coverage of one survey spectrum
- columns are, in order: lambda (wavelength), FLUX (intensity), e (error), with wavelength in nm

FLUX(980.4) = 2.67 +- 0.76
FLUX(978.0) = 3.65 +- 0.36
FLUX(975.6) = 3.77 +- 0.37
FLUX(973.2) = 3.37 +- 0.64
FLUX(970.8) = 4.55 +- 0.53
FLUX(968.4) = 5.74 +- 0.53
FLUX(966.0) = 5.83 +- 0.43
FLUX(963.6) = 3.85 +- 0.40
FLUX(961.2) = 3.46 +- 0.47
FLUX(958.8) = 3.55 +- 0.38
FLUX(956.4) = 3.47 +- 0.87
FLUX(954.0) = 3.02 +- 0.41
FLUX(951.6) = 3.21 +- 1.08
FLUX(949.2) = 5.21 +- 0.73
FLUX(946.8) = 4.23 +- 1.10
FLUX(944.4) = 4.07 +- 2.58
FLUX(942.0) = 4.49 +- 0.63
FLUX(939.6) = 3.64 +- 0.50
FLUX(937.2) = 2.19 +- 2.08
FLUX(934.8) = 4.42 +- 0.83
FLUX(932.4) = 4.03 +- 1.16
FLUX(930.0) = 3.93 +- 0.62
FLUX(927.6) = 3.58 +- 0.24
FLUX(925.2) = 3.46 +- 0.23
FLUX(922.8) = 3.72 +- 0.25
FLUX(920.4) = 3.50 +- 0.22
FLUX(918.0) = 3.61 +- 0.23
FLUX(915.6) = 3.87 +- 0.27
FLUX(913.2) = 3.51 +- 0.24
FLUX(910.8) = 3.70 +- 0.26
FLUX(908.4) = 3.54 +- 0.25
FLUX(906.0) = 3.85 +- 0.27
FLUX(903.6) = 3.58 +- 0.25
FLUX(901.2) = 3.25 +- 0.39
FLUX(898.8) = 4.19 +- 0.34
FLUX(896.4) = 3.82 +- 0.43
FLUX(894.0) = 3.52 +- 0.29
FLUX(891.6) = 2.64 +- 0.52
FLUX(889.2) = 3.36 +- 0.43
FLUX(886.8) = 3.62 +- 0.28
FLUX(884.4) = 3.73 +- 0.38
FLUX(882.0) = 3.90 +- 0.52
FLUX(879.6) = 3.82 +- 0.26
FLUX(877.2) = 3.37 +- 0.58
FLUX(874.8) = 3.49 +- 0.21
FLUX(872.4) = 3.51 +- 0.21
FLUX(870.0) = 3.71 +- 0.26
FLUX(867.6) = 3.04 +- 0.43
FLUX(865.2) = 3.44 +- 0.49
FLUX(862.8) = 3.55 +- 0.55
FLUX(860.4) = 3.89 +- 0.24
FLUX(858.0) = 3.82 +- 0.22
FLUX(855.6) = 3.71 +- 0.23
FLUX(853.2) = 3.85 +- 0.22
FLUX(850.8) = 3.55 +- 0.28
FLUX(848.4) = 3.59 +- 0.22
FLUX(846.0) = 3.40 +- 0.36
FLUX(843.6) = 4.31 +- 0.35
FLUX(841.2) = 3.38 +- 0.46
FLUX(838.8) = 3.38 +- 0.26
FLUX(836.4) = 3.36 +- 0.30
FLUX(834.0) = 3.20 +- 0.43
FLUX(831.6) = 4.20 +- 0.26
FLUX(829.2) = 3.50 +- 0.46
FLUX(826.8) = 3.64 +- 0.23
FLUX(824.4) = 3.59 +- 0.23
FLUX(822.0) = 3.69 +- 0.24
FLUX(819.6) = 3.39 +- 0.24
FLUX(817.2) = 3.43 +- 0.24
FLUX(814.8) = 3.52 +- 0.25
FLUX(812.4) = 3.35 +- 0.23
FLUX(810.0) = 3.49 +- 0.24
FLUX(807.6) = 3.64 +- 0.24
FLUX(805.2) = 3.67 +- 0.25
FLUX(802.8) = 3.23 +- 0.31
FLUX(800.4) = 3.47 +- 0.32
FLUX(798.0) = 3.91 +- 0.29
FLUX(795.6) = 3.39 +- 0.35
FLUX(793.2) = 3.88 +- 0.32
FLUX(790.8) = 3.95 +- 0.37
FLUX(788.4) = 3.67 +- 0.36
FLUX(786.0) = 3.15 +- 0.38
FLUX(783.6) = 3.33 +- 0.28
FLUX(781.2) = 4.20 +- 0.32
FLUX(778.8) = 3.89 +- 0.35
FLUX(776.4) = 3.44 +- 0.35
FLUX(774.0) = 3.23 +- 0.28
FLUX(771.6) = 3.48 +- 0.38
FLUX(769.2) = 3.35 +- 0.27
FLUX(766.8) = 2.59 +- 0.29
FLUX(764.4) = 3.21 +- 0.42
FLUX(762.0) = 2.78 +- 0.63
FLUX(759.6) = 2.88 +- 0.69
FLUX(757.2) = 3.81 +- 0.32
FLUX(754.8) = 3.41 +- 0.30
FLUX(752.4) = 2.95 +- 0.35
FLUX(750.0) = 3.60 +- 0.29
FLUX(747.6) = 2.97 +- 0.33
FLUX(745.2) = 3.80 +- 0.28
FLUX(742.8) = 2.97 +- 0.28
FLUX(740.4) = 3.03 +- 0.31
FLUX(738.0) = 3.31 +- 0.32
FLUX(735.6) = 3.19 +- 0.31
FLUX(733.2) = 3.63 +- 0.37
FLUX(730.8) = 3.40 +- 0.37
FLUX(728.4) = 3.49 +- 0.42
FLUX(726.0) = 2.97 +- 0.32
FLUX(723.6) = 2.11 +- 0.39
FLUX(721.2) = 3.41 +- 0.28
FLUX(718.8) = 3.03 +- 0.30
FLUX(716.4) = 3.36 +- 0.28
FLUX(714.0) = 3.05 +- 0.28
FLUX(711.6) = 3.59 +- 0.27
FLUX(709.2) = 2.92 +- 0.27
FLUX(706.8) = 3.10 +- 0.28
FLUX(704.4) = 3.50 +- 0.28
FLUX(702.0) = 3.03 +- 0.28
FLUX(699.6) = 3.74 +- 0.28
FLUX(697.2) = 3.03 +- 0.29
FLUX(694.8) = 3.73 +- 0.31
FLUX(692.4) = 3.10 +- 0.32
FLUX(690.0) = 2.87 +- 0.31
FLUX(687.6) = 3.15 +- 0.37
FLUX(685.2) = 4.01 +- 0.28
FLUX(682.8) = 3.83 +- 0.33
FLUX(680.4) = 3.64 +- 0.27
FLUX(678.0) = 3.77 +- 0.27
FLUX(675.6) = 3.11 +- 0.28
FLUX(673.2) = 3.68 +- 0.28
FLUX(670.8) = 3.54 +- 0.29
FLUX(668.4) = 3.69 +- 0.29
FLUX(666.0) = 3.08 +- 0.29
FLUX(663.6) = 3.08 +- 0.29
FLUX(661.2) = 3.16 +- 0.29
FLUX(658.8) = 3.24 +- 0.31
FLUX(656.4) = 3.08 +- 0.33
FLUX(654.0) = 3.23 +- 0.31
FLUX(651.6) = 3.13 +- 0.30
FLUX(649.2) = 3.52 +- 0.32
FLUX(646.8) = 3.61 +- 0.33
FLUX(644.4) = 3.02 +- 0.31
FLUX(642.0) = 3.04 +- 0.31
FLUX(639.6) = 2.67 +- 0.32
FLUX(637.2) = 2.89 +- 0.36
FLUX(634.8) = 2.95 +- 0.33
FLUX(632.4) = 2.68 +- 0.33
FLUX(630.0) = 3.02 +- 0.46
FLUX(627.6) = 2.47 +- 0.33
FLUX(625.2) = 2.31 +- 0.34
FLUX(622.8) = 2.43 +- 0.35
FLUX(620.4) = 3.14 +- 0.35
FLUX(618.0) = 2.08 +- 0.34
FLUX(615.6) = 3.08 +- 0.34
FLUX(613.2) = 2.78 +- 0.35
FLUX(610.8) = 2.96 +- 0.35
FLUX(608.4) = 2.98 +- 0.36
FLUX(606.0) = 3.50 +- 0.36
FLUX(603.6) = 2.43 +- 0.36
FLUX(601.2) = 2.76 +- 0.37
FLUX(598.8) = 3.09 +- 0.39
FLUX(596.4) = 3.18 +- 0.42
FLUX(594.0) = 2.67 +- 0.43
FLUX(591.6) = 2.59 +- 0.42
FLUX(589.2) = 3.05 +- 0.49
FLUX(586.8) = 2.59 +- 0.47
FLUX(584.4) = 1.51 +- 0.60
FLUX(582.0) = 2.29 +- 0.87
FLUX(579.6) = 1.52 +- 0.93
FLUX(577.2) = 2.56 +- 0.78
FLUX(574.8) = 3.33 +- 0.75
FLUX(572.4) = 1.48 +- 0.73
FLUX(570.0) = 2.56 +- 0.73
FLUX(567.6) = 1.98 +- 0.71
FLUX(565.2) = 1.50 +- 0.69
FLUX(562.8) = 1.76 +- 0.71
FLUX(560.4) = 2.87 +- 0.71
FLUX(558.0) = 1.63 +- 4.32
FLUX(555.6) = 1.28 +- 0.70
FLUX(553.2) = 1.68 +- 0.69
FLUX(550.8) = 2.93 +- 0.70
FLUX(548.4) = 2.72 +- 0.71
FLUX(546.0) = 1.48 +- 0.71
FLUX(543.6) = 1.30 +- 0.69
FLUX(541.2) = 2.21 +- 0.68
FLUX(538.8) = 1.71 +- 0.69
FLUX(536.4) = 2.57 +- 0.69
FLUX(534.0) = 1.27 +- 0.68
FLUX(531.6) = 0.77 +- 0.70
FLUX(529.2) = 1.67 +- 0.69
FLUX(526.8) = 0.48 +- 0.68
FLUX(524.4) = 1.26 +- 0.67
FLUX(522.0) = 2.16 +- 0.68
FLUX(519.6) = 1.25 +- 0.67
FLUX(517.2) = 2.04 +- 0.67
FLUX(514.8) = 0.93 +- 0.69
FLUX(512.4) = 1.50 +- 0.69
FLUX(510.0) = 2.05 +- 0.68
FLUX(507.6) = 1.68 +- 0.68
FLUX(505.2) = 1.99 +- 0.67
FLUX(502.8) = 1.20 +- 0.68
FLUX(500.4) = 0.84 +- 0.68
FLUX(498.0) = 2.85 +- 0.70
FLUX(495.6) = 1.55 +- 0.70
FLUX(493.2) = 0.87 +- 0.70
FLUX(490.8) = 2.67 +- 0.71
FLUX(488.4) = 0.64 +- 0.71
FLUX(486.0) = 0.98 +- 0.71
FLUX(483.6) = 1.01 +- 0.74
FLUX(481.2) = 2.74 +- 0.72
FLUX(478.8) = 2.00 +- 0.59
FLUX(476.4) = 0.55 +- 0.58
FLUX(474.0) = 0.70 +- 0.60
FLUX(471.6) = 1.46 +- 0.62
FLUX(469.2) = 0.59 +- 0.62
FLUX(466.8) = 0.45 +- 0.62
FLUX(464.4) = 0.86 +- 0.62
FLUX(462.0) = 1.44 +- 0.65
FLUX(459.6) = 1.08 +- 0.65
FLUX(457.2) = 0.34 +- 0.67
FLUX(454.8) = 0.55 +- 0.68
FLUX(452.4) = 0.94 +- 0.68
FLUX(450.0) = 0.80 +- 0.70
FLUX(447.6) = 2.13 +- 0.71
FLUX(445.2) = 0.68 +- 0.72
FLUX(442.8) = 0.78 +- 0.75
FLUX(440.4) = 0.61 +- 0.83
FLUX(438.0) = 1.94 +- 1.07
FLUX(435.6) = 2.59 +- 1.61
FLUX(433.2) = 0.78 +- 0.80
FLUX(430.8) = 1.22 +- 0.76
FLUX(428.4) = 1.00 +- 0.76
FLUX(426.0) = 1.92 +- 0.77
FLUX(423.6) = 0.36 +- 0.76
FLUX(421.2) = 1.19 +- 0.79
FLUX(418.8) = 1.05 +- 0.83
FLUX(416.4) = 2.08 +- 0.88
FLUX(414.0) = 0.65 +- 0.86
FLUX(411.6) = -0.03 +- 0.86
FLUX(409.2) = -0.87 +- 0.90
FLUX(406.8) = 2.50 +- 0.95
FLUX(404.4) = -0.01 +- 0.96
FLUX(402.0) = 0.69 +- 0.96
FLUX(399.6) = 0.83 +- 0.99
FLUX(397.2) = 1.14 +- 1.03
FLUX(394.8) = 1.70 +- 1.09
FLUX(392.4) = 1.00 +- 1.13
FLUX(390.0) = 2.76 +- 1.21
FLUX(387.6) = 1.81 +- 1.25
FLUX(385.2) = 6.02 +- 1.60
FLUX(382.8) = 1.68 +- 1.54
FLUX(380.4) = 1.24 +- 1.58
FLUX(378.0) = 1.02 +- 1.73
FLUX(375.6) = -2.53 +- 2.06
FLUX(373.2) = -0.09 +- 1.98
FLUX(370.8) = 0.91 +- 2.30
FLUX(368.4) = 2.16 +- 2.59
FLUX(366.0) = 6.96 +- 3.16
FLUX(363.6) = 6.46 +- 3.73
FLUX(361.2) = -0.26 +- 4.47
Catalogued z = 0.473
